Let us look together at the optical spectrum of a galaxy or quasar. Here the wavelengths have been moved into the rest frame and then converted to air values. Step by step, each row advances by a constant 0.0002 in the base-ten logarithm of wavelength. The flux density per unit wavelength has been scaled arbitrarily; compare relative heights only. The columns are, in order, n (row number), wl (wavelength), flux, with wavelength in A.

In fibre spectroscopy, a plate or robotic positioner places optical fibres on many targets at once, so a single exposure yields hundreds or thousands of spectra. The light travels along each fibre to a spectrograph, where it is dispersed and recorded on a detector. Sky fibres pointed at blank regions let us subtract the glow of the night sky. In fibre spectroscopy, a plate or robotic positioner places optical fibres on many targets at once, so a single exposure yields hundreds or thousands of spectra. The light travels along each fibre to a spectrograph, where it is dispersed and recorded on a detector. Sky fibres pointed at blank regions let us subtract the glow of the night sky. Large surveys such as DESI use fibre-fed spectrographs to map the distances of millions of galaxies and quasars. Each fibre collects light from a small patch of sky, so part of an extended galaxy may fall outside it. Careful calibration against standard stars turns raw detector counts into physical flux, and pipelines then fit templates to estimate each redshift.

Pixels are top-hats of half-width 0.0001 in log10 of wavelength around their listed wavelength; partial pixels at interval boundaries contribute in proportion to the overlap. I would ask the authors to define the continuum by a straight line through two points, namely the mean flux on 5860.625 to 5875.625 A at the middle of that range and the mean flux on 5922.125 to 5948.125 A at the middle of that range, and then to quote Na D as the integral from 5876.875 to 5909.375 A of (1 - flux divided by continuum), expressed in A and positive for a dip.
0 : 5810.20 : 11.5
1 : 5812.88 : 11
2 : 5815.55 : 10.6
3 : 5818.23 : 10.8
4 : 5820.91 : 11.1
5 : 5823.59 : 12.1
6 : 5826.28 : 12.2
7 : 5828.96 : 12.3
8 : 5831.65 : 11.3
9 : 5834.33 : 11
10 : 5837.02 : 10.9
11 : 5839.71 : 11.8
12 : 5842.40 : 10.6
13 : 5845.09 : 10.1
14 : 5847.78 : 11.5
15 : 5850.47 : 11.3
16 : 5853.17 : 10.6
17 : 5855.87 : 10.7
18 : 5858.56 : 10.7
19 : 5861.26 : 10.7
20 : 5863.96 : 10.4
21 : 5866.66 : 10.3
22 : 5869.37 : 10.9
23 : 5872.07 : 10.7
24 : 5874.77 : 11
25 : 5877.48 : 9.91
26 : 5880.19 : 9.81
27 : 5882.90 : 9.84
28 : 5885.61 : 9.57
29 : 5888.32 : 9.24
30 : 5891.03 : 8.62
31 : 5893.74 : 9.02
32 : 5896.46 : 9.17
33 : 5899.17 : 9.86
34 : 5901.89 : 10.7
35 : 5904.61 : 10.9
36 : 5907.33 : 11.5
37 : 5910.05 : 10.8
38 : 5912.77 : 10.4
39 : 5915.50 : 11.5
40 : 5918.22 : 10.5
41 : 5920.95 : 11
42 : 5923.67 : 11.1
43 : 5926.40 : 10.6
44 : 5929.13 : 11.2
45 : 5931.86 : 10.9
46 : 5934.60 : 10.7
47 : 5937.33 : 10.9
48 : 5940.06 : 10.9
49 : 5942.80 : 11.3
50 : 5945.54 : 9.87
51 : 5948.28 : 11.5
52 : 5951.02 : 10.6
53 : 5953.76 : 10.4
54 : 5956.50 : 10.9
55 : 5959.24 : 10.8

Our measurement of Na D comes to 2.63 A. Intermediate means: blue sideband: 10.7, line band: 9.86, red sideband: 10.9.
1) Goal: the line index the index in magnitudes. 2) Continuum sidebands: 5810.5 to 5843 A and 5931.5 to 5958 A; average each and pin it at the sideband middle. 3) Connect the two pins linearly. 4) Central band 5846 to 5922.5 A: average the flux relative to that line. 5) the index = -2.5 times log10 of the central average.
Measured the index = 0.07 mag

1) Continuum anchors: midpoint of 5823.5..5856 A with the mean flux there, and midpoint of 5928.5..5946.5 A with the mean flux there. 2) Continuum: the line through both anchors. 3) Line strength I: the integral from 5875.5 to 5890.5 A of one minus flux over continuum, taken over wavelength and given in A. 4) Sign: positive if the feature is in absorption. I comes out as 1.89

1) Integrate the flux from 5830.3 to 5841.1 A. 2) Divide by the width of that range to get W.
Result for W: 11.2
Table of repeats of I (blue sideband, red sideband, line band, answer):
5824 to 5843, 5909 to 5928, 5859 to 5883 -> 1.7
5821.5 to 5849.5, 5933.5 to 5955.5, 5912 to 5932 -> 0.0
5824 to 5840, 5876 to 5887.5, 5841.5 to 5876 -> -0.4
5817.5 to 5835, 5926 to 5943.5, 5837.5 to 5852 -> 0.5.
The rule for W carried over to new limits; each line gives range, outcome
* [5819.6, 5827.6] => 11.8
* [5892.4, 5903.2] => 9.68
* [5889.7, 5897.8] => 8.94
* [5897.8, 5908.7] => 10.7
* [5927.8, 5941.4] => 10.9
